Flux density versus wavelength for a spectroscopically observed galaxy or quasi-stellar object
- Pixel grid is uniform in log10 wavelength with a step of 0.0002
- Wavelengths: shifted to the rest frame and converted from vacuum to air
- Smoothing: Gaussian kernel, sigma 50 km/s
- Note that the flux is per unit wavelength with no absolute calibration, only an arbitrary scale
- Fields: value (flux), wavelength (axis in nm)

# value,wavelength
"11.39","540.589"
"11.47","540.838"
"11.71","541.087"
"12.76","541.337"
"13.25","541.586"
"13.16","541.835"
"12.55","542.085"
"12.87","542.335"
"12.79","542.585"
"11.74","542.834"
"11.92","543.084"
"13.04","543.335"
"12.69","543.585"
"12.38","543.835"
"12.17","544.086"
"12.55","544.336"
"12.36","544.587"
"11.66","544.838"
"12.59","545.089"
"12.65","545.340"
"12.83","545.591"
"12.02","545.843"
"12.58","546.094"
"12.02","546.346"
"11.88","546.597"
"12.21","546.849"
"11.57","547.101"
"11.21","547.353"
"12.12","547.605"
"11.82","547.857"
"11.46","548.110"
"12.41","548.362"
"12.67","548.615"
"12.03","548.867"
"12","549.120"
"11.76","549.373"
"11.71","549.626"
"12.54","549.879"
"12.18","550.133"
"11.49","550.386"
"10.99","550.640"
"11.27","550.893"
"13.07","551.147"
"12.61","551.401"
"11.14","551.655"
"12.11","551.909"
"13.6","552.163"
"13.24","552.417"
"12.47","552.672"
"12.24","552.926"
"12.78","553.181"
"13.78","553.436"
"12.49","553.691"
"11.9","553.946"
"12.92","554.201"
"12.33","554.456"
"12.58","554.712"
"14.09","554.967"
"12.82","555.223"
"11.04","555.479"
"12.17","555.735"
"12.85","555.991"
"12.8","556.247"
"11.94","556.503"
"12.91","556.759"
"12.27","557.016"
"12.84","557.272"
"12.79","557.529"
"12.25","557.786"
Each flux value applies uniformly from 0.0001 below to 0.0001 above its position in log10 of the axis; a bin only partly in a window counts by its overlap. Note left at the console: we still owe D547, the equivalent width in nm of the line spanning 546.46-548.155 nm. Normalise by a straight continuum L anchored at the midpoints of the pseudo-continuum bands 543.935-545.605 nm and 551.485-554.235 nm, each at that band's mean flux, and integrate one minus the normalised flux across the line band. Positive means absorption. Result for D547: 0.092 nm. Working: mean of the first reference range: 12.4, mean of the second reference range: 12.6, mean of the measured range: 11.8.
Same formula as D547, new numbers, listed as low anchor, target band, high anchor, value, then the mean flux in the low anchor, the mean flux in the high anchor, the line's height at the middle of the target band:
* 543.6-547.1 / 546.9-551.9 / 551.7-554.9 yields 0.23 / 12.3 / 12.7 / 12.5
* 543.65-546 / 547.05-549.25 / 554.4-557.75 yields 0.09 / 12.4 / 12.6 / 12.4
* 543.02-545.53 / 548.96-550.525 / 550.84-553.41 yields 0.07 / 12.4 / 12.5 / 12.5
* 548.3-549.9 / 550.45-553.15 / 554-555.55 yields 0.02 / 12.1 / 12.7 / 12.4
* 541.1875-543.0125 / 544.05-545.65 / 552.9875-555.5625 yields 0.04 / 12.7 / 12.7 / 12.7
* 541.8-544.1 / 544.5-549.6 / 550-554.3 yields 0.15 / 12.5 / 12.4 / 12.5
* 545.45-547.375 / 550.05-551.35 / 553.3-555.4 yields 0.07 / 12.1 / 12.8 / 12.5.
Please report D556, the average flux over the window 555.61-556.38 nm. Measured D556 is 12.6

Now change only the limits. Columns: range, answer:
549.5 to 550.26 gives 12.1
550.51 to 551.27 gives 11.8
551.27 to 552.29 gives 12.4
